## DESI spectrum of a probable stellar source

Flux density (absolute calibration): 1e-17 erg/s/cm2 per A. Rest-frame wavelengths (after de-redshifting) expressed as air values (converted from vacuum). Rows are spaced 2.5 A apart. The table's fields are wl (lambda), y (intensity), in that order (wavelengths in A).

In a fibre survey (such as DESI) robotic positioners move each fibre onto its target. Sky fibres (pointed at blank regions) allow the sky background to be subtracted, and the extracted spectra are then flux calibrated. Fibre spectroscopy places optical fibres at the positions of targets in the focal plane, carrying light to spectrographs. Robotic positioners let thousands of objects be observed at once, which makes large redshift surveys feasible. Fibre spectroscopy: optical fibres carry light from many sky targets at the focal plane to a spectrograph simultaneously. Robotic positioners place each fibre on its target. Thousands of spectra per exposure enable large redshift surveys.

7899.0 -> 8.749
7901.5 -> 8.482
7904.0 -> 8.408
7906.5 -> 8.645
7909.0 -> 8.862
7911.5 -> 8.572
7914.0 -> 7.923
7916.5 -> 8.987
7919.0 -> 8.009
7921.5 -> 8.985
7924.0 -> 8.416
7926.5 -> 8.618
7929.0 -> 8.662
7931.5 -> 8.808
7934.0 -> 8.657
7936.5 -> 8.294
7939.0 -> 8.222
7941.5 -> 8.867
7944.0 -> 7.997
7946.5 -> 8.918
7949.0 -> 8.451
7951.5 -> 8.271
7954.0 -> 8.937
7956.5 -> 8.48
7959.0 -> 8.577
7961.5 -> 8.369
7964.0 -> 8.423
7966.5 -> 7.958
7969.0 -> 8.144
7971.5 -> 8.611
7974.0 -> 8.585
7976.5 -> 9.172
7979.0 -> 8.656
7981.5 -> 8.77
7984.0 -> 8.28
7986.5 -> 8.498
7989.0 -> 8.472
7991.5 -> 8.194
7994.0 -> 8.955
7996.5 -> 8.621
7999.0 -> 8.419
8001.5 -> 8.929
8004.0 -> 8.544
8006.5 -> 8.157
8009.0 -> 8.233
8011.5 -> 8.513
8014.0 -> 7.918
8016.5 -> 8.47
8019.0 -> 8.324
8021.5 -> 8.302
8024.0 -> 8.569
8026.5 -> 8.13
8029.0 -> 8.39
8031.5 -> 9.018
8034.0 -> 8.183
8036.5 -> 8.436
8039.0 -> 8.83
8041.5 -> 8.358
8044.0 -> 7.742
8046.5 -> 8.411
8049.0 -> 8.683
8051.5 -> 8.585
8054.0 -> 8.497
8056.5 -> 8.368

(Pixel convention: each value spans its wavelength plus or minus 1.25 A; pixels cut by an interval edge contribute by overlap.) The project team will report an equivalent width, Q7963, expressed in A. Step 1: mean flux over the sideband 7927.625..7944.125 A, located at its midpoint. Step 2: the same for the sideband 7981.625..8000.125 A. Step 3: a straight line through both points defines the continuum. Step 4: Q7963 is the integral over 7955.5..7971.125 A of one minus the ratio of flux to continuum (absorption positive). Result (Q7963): 0.3 A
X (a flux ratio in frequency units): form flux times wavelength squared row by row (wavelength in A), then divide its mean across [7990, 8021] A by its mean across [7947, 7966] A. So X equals 1.01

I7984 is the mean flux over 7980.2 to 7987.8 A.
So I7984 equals 8.52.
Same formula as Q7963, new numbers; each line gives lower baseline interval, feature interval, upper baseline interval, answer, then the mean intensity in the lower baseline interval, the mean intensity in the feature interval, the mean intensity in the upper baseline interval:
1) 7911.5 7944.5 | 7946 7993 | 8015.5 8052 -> -0.2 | 8.51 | 8.51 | 8.43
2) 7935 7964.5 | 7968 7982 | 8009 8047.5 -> -0.3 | 8.49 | 8.66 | 8.37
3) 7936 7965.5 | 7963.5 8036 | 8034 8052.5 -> -0.1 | 8.48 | 8.46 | 8.42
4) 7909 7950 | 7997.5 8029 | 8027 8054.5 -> 0.4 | 8.53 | 8.38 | 8.46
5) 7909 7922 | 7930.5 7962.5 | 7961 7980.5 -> -0.1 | 8.5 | 8.53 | 8.5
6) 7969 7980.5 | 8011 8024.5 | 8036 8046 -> 0.2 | 8.69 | 8.33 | 8.34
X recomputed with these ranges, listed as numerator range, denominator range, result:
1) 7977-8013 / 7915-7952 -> 1.01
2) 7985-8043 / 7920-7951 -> 1.01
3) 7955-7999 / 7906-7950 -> 1.01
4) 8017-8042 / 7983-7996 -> 1.01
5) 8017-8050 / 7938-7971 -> 1.02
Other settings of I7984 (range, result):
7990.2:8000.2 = 8.55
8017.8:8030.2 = 8.34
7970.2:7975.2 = 8.59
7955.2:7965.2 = 8.46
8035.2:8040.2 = 8.63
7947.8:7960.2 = 8.54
